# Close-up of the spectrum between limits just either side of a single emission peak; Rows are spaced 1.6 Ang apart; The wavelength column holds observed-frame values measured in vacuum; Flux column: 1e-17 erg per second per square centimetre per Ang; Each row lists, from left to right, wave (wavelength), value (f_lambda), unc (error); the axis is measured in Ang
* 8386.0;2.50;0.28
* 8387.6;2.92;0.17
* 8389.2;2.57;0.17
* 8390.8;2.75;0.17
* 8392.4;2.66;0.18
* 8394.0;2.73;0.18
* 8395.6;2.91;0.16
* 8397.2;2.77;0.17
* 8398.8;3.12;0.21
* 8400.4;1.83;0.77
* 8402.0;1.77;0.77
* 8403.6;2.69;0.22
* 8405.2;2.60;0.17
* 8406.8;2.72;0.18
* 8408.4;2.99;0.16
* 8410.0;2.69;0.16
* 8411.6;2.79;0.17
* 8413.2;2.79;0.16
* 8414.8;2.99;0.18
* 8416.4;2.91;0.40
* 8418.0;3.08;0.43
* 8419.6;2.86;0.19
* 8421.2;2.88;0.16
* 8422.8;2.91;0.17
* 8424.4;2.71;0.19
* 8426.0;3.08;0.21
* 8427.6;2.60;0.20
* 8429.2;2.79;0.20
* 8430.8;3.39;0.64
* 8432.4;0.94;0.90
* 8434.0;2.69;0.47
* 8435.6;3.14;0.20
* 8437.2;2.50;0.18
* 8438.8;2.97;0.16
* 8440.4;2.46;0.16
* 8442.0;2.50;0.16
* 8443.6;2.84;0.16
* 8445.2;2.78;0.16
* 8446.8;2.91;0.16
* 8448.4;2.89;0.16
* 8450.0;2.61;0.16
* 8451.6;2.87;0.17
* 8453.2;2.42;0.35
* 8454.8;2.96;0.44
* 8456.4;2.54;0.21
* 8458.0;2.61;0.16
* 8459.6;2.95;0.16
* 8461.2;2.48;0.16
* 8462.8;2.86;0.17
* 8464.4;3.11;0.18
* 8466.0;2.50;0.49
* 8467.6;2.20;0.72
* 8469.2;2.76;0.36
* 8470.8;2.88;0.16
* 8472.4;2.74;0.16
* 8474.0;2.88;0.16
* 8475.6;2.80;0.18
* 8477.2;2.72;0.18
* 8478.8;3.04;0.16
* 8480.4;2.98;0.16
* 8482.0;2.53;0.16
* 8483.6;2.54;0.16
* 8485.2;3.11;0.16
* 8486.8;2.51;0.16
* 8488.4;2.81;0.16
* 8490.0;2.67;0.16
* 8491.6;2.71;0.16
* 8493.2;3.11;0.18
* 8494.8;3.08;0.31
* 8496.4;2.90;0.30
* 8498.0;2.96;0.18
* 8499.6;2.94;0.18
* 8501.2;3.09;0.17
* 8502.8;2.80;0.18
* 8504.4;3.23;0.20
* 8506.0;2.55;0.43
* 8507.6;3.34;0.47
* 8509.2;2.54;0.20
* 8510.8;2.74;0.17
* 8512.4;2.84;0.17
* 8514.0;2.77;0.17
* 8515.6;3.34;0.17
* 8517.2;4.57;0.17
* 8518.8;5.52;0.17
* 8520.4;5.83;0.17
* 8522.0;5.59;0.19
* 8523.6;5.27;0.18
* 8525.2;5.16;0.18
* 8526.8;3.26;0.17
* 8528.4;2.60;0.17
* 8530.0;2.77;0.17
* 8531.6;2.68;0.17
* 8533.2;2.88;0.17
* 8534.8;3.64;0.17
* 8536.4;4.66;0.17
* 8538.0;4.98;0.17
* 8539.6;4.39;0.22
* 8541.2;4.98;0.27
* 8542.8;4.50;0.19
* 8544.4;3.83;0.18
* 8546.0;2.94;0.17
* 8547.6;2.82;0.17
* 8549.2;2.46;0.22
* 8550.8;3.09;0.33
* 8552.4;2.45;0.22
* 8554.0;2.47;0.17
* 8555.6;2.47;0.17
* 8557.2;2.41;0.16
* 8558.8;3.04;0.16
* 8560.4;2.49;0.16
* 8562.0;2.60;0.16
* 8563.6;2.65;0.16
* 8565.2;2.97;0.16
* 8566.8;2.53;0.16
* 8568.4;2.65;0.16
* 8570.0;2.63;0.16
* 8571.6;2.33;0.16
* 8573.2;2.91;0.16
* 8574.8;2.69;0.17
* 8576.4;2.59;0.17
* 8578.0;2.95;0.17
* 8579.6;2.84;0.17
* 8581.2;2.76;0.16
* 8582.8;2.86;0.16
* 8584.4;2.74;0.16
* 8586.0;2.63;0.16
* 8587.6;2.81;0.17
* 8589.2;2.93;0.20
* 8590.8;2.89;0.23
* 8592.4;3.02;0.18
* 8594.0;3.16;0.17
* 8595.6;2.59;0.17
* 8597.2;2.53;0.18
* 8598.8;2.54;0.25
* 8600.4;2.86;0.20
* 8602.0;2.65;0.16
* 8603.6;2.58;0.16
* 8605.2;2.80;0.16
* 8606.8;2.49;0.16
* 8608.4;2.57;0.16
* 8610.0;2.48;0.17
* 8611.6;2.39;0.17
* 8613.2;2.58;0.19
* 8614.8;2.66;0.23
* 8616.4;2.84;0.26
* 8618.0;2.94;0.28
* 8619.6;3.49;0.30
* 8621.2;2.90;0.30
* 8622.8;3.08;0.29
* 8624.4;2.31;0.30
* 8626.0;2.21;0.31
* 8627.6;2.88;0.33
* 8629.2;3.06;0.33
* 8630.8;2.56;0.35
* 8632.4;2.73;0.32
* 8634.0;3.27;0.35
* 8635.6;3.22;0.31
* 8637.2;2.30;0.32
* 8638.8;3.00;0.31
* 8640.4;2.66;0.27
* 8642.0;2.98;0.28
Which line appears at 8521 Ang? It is [S II] 6716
